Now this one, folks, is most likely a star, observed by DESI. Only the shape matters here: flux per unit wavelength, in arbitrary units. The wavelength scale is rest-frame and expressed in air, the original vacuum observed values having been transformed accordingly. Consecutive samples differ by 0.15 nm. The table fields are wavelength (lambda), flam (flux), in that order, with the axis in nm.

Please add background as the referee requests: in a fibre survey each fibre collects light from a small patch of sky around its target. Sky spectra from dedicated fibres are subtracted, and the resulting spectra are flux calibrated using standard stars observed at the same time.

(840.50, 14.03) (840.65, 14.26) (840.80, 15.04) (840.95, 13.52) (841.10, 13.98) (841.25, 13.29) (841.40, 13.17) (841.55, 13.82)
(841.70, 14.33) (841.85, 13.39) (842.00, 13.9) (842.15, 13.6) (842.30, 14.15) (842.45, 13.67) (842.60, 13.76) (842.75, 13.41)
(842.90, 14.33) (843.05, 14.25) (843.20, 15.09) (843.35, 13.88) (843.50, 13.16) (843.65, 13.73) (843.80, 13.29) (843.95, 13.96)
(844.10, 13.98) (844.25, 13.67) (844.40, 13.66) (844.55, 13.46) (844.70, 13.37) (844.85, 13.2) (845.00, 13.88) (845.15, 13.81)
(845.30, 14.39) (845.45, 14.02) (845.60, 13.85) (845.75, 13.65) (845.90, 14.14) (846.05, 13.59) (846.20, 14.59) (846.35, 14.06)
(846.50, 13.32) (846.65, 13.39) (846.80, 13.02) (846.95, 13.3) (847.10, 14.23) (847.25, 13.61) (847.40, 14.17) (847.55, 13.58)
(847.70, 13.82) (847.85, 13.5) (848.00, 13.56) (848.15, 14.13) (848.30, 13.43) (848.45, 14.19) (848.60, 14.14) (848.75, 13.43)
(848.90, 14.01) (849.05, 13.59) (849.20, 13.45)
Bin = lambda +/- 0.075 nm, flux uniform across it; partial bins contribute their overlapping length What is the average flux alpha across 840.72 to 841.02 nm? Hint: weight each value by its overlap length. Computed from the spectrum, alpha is 14.3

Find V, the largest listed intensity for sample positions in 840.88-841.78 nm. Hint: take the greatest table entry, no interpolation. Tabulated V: 14.33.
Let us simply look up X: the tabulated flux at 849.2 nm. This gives 13.45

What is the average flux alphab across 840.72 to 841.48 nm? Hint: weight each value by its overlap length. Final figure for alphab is 13.8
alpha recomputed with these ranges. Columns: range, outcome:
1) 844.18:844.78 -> 13.5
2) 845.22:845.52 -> 14.2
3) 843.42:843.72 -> 13.4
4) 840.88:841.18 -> 13.7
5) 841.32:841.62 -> 13.5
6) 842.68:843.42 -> 14.2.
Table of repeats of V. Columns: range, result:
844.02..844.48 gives 13.98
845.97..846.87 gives 14.59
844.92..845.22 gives 13.88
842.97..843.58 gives 15.09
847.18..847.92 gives 14.17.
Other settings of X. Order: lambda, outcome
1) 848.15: 14.13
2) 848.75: 13.43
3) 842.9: 14.33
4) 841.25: 13.29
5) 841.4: 13.17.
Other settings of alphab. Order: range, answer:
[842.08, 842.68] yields 13.8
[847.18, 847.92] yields 13.7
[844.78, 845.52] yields 13.9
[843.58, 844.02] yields 13.7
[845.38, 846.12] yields 13.9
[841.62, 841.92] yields 13.9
